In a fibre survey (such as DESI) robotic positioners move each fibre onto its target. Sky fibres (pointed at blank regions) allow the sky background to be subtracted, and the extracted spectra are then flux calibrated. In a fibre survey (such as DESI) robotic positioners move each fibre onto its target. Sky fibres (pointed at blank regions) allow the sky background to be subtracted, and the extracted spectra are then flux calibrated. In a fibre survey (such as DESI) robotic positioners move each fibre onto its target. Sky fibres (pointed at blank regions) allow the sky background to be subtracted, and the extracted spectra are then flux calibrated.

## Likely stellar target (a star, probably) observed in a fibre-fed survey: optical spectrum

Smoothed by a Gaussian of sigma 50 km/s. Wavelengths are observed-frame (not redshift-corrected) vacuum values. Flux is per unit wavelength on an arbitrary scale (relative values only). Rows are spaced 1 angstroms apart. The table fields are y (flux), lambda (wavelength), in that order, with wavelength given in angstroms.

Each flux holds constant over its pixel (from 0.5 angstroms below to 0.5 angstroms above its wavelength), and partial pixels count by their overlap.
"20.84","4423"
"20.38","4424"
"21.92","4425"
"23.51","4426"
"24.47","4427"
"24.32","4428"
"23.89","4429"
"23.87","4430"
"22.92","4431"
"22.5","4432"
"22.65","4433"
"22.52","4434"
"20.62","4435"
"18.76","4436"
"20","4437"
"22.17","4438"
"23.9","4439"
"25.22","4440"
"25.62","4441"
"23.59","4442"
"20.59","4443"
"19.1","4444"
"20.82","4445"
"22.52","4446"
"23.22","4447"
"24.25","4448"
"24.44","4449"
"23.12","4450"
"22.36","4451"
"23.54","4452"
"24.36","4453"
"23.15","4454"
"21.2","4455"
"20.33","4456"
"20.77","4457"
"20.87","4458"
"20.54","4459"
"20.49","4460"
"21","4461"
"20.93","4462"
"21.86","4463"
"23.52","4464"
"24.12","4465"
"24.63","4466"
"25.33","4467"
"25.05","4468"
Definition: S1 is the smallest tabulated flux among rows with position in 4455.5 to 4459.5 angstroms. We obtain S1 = 20.33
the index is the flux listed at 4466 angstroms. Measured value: 24.63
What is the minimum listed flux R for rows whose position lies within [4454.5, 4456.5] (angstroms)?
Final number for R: 20.33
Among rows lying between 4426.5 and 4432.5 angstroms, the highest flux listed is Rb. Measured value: 24.47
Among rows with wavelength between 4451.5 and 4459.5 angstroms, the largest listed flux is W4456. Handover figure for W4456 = 24.36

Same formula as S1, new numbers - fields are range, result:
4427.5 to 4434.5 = 22.5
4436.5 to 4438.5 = 20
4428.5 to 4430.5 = 23.87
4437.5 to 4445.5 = 19.1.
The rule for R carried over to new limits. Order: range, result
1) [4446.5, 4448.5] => 23.22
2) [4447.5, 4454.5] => 22.36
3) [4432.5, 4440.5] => 18.76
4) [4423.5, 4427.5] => 20.38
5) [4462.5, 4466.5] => 21.86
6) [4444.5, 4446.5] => 20.82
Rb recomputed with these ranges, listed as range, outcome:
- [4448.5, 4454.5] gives 24.44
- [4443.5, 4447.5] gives 23.22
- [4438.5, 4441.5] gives 25.62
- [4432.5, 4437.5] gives 22.65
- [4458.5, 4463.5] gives 21.86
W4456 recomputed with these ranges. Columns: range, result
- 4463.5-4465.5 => 24.12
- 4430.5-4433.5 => 22.92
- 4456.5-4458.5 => 20.87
